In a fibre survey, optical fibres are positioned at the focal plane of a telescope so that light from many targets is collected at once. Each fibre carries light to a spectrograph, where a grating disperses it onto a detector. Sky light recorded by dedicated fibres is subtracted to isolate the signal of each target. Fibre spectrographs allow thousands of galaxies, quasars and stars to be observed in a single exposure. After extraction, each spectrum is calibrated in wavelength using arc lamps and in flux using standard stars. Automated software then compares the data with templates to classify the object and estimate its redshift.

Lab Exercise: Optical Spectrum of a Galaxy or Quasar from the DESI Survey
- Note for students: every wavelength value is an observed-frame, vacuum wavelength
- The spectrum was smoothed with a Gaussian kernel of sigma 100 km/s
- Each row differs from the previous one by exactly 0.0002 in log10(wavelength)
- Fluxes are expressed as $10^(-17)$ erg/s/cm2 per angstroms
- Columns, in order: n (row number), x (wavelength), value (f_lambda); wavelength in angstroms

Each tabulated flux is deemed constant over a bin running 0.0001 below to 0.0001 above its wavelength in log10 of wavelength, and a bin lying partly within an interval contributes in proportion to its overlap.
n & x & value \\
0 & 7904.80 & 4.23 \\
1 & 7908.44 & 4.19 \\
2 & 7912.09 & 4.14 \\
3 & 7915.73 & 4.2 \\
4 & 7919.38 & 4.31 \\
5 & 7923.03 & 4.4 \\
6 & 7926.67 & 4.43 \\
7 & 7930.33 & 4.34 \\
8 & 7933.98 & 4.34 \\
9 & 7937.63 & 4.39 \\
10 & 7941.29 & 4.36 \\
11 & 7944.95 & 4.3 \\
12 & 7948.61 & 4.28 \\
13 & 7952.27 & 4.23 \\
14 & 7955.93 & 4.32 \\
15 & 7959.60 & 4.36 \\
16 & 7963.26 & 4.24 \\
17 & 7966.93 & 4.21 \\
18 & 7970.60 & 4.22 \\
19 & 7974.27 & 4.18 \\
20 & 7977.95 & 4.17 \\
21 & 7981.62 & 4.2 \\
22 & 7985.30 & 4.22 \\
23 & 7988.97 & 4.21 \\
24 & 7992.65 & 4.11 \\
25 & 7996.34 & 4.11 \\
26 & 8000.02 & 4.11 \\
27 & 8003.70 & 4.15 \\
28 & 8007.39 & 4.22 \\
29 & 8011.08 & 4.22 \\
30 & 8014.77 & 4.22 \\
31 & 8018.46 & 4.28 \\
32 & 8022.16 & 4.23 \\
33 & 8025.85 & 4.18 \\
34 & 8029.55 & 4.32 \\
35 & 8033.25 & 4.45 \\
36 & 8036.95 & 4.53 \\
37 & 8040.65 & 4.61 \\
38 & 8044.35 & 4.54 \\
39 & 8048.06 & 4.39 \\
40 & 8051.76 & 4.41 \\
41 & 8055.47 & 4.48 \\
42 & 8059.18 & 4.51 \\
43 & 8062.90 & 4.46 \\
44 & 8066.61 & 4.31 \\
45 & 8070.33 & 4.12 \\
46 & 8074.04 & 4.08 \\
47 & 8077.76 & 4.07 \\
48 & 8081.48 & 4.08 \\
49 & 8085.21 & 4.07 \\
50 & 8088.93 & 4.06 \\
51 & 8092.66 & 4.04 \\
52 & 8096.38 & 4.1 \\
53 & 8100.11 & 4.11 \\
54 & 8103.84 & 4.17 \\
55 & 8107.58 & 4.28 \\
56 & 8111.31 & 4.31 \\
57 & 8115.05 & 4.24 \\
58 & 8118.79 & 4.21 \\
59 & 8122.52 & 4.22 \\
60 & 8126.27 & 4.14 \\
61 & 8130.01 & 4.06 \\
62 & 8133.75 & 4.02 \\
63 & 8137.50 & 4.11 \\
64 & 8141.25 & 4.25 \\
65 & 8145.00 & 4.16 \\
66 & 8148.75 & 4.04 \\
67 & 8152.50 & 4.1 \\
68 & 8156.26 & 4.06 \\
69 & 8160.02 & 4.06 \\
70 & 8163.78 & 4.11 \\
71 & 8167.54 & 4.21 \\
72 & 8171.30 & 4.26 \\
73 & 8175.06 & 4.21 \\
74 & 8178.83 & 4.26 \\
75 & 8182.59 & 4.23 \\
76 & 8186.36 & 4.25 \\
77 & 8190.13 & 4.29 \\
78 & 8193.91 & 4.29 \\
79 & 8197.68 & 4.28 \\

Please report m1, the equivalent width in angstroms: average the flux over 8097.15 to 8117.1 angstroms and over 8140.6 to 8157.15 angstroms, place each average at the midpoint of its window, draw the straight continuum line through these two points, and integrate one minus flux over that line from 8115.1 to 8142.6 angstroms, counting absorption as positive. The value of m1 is 0.1 angstroms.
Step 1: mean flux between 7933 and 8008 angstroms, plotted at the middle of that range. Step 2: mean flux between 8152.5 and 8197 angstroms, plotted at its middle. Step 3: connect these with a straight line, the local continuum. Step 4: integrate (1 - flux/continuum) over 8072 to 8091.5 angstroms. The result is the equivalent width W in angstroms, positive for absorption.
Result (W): 0.7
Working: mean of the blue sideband 4.23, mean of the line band 4.07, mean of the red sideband 4.2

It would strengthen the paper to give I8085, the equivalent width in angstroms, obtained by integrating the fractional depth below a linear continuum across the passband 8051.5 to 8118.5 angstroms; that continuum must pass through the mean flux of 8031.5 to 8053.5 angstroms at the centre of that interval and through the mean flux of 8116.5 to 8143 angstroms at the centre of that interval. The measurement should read 1.7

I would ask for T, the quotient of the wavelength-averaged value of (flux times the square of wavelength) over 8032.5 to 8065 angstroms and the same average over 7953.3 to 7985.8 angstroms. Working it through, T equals 1.08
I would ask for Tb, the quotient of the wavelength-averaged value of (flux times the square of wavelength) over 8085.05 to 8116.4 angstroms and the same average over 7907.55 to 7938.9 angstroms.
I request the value 1.0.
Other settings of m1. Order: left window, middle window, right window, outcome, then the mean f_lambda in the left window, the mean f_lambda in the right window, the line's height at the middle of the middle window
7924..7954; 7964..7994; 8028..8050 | 1.4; 4.34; 4.48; 4.39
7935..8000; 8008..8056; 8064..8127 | -1.9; 4.24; 4.16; 4.2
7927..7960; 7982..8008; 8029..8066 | 1.4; 4.33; 4.47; 4.4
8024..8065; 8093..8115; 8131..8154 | 0.3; 4.44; 4.11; 4.24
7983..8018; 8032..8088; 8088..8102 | -3.0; 4.18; 4.08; 4.12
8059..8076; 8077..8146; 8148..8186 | 1.3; 4.27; 4.16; 4.22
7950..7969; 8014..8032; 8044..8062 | 0.6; 4.27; 4.46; 4.4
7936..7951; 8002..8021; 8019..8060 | 0.7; 4.33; 4.42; 4.39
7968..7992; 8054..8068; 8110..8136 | -0.9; 4.2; 4.17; 4.18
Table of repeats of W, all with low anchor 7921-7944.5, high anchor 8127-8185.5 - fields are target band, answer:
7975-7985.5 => 0.32 angstroms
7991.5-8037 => 0.61 angstroms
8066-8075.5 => 0.17 angstroms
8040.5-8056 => -0.80 angstroms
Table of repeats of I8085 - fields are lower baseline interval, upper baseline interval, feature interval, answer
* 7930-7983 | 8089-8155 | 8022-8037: -0.4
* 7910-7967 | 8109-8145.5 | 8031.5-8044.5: -0.9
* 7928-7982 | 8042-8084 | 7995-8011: 0.5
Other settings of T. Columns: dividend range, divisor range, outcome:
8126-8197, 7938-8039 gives 1.02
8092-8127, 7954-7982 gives 1.02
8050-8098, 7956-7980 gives 1.02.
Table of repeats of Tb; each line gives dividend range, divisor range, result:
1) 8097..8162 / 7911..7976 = 1.01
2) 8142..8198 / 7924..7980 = 1.03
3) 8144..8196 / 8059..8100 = 1.03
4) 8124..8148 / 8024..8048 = 0.95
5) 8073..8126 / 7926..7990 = 1.00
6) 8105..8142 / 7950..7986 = 1.03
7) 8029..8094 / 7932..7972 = 1.03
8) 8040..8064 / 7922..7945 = 1.06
